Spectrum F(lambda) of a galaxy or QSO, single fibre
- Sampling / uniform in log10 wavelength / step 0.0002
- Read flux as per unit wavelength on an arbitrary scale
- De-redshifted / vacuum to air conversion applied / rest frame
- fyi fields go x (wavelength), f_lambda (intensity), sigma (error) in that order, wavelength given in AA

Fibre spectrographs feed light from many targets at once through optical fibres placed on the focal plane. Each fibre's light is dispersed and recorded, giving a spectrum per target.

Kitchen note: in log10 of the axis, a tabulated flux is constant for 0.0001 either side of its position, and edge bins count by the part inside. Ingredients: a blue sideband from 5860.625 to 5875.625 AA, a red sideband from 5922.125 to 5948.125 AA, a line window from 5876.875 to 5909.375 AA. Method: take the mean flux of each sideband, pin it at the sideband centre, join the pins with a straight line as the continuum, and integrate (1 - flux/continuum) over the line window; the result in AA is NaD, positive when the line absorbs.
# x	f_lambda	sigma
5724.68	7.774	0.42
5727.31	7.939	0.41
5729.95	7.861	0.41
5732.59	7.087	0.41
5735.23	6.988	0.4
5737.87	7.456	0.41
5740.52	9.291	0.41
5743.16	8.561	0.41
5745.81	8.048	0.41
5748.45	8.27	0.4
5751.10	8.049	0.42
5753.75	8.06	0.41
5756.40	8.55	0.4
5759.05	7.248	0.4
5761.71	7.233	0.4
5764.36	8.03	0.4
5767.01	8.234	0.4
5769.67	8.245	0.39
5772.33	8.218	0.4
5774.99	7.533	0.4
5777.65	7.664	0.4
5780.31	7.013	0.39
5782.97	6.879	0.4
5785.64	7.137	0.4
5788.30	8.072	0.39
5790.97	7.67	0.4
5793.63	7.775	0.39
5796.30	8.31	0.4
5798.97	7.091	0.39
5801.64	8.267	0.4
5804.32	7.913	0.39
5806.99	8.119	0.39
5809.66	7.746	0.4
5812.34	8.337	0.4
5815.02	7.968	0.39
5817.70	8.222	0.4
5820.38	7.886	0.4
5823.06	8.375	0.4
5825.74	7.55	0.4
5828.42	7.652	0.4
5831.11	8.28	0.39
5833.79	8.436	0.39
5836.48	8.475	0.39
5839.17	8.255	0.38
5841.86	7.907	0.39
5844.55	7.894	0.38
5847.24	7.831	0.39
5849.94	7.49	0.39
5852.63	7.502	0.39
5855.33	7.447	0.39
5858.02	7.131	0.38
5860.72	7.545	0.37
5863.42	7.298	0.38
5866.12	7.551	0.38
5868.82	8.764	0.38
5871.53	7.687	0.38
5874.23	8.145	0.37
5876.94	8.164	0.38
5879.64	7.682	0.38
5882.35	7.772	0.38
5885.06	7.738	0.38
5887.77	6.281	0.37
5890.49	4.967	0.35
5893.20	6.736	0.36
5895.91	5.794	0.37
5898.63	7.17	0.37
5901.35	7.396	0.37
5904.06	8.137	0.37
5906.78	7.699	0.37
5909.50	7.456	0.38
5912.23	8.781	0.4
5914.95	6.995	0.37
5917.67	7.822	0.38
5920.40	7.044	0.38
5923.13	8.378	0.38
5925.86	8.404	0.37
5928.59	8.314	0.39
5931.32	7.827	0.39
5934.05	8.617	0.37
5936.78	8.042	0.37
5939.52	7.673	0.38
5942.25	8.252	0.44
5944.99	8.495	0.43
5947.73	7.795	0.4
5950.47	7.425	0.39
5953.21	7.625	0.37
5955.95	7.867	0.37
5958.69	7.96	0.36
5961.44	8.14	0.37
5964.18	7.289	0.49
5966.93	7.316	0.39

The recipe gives 3.6 AA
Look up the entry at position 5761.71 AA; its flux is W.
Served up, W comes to 7.233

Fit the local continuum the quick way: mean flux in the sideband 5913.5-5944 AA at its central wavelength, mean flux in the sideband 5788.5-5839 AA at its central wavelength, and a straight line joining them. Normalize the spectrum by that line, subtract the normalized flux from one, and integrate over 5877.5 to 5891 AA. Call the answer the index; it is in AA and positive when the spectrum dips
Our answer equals 1.5 AA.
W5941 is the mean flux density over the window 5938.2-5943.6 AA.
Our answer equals 7.97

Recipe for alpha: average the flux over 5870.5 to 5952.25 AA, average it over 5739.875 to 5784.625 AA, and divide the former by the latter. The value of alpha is 0.96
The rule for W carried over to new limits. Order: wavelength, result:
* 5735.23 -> 6.988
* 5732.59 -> 7.087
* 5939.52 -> 7.673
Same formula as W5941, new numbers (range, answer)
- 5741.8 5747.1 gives 8.31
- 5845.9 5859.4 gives 7.48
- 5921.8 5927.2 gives 8.39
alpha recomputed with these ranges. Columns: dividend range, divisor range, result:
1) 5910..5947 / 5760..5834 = 1.02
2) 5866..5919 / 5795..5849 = 0.93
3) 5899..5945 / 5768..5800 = 1.04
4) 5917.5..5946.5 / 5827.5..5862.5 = 1.03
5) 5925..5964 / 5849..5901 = 1.10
